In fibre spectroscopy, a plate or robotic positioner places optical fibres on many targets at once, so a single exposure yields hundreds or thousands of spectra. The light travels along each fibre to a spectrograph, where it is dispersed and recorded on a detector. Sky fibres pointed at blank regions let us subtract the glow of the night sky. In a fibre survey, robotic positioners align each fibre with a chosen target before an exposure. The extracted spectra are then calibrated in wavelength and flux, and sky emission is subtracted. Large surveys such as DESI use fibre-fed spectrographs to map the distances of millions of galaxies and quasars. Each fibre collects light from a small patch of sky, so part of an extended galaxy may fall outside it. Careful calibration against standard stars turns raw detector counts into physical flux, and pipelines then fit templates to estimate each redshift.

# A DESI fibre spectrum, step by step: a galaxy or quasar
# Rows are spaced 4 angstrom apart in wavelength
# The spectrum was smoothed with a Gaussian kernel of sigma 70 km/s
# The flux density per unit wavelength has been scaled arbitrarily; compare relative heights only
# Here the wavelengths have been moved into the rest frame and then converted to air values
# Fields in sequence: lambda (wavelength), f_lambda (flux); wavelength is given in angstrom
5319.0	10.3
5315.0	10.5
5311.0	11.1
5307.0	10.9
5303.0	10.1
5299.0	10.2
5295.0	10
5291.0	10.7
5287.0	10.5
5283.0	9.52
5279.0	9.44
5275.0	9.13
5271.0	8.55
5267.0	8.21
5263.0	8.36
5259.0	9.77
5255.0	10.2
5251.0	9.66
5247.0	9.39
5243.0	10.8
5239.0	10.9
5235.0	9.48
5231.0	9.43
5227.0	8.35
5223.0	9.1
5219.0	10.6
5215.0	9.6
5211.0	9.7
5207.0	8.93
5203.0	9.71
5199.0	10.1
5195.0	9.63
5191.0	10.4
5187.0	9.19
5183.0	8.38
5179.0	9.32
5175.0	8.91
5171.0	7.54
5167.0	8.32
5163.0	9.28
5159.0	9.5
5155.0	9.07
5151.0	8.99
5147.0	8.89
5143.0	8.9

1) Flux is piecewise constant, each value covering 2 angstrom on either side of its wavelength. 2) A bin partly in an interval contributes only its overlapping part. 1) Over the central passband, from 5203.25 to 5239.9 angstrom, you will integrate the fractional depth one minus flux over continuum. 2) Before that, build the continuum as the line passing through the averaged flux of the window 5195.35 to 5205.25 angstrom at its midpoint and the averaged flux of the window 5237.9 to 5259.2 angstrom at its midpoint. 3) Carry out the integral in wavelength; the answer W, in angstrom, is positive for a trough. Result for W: 1.57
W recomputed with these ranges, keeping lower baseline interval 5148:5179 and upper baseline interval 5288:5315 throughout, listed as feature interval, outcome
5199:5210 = -0.2 angstrom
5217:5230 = 0.3 angstrom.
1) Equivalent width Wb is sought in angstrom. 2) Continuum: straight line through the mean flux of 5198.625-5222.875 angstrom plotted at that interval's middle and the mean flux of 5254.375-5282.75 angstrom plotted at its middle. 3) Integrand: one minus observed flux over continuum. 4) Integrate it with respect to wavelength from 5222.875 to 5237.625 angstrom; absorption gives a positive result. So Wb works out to 0.5 angstrom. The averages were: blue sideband 9.7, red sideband 9.07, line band 9.17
